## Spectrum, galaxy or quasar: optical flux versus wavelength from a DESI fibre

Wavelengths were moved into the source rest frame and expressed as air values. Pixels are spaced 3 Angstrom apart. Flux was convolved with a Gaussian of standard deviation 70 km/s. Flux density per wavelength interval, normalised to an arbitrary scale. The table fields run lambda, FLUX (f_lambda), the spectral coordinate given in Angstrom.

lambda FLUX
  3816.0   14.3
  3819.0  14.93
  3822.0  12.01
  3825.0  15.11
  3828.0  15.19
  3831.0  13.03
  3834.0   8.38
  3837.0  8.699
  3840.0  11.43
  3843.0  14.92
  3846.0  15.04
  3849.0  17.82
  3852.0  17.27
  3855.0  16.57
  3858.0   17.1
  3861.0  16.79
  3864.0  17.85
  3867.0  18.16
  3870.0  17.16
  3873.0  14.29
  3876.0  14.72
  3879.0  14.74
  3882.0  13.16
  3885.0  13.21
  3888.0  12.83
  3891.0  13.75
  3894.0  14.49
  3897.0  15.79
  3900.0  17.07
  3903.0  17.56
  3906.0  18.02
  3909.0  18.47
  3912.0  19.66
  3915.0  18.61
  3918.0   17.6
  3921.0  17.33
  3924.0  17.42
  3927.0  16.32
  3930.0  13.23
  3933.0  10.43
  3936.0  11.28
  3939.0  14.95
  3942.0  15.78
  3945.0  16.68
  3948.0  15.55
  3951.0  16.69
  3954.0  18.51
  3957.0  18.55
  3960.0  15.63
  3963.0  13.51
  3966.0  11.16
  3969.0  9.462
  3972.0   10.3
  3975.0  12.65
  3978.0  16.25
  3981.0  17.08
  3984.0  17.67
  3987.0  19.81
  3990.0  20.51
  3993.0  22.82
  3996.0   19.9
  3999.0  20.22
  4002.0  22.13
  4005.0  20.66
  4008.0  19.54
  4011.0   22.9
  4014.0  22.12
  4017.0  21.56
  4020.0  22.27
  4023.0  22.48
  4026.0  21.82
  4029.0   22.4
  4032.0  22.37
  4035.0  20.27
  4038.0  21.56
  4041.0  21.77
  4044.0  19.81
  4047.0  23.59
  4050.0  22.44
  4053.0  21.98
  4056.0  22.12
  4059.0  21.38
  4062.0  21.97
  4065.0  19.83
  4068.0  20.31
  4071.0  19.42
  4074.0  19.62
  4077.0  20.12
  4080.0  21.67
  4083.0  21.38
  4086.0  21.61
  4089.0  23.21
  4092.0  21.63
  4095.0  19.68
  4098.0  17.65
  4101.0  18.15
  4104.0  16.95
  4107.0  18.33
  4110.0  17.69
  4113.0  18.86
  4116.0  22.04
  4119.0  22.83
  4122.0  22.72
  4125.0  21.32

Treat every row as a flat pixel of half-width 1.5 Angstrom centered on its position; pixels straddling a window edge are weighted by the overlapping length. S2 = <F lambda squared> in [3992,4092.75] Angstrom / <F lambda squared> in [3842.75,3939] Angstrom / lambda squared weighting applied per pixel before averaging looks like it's 1.5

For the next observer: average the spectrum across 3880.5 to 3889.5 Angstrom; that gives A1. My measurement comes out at 13.1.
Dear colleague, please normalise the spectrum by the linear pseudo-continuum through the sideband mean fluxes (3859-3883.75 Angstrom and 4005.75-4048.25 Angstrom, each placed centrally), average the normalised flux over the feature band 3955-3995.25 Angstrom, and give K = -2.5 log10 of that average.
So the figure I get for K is 0.24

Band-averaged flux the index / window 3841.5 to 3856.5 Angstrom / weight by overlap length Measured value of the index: 16.3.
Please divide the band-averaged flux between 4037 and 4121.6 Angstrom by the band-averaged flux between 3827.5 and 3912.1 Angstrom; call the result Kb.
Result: 1.36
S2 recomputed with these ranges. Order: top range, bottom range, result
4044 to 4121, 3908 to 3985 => 1.43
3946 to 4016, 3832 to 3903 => 1.25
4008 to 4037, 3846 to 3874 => 1.40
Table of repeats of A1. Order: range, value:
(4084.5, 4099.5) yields 20.8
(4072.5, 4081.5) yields 20.5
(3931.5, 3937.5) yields 10.9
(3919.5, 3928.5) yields 17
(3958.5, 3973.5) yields 12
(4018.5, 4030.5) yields 22.2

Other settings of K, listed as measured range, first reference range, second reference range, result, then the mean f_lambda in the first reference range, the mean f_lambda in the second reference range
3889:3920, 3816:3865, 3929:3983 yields -0.18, 14.5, 14.4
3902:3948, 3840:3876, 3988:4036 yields 0.15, 16.3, 21.5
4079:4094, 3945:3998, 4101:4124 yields -0.14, 16.3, 19.8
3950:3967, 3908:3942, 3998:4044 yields 0.13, 15.9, 21.6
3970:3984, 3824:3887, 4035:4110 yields 0.25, 14.8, 20.6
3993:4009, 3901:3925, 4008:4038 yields 0.02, 18.1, 21.9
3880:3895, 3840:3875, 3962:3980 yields 0.14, 16.4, 12.3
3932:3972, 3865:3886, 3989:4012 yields 0.29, 15.2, 21.1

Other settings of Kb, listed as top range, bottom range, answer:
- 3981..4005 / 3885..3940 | 1.28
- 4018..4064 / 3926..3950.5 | 1.52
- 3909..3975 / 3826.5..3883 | 1.02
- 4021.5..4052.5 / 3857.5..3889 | 1.42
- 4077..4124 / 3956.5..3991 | 1.35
